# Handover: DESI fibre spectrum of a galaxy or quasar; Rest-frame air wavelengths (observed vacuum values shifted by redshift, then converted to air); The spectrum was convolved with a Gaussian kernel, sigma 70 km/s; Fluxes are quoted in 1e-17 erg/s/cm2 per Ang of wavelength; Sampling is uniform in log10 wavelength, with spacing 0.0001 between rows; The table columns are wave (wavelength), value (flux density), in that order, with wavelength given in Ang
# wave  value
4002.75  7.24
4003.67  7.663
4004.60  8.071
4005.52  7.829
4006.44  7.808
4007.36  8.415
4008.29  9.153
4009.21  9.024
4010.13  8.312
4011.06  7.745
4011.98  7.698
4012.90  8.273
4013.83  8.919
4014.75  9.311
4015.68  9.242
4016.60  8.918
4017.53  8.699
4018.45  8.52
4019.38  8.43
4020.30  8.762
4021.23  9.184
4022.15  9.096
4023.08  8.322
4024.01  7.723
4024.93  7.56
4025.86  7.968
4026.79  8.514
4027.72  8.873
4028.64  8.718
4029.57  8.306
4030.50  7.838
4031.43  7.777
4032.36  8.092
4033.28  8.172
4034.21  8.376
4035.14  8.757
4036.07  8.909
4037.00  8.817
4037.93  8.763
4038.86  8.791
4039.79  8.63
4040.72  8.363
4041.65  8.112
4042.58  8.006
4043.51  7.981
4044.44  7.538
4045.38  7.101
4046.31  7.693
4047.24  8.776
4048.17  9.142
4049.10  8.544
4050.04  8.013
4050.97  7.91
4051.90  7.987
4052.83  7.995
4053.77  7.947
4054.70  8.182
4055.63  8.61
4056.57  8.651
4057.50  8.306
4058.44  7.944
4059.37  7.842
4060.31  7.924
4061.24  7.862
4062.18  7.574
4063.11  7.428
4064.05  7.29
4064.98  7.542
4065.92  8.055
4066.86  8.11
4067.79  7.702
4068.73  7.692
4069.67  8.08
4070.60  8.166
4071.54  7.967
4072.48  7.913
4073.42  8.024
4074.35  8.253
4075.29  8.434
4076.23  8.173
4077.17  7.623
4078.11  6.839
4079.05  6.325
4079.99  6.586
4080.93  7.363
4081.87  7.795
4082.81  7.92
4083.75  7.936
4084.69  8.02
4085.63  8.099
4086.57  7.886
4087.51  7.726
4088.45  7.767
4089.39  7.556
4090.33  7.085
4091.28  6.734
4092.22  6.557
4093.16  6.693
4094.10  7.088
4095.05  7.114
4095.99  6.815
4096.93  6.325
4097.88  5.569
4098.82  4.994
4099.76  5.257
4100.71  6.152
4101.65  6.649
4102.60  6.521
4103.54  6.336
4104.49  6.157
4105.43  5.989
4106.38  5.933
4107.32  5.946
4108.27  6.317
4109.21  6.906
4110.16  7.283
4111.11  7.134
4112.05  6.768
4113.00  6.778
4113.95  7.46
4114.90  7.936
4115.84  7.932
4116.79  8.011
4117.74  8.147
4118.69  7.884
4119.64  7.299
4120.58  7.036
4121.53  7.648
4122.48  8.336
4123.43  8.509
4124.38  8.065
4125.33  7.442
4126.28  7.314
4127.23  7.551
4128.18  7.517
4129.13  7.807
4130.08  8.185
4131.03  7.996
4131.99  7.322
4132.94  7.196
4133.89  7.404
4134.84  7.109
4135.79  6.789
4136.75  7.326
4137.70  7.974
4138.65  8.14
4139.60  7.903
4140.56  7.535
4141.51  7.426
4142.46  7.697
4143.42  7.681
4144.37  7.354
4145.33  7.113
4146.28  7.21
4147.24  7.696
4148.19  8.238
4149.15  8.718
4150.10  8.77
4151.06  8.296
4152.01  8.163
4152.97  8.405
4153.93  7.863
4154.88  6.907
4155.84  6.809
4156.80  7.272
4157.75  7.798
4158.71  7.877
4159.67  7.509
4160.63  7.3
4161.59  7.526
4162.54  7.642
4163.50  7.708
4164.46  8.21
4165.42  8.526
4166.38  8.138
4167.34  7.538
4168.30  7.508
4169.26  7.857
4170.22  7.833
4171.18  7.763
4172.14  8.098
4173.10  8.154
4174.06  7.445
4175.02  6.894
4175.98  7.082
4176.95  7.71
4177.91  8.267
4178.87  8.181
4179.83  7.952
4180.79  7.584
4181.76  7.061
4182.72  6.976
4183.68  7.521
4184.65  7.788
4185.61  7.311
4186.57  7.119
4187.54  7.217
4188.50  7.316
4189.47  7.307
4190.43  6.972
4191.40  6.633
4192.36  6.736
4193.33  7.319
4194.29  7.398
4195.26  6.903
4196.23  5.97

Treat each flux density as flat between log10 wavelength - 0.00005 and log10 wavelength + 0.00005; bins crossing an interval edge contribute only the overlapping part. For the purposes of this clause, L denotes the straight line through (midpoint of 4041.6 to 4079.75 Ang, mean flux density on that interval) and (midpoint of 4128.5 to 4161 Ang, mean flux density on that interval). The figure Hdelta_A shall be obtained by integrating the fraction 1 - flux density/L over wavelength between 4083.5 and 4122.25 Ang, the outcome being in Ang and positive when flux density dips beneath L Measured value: 4.13 Ang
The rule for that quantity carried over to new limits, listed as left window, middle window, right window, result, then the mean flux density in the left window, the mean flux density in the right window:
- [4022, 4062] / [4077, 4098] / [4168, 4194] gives 2.0 Ang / 8.23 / 7.47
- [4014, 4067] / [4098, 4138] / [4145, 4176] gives 4.1 Ang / 8.28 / 7.77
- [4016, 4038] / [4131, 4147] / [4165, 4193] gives 0.6 Ang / 8.46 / 7.53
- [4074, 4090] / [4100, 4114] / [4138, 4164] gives 2.1 Ang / 7.66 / 7.73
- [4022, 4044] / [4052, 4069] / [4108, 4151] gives 0.4 Ang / 8.34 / 7.61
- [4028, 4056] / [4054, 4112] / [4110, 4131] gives 4.9 Ang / 8.27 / 7.65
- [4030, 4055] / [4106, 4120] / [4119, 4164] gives 1.1 Ang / 8.23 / 7.67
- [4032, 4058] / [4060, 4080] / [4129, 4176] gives 1.0 Ang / 8.29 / 7.7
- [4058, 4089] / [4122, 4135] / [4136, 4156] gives 0.1 Ang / 7.75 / 7.77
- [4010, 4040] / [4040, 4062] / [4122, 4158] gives 0.5 Ang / 8.49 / 7.71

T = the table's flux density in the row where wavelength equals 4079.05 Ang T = 6.325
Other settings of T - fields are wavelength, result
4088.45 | 7.767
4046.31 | 7.693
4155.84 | 6.809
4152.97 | 8.405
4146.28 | 7.21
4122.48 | 8.336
